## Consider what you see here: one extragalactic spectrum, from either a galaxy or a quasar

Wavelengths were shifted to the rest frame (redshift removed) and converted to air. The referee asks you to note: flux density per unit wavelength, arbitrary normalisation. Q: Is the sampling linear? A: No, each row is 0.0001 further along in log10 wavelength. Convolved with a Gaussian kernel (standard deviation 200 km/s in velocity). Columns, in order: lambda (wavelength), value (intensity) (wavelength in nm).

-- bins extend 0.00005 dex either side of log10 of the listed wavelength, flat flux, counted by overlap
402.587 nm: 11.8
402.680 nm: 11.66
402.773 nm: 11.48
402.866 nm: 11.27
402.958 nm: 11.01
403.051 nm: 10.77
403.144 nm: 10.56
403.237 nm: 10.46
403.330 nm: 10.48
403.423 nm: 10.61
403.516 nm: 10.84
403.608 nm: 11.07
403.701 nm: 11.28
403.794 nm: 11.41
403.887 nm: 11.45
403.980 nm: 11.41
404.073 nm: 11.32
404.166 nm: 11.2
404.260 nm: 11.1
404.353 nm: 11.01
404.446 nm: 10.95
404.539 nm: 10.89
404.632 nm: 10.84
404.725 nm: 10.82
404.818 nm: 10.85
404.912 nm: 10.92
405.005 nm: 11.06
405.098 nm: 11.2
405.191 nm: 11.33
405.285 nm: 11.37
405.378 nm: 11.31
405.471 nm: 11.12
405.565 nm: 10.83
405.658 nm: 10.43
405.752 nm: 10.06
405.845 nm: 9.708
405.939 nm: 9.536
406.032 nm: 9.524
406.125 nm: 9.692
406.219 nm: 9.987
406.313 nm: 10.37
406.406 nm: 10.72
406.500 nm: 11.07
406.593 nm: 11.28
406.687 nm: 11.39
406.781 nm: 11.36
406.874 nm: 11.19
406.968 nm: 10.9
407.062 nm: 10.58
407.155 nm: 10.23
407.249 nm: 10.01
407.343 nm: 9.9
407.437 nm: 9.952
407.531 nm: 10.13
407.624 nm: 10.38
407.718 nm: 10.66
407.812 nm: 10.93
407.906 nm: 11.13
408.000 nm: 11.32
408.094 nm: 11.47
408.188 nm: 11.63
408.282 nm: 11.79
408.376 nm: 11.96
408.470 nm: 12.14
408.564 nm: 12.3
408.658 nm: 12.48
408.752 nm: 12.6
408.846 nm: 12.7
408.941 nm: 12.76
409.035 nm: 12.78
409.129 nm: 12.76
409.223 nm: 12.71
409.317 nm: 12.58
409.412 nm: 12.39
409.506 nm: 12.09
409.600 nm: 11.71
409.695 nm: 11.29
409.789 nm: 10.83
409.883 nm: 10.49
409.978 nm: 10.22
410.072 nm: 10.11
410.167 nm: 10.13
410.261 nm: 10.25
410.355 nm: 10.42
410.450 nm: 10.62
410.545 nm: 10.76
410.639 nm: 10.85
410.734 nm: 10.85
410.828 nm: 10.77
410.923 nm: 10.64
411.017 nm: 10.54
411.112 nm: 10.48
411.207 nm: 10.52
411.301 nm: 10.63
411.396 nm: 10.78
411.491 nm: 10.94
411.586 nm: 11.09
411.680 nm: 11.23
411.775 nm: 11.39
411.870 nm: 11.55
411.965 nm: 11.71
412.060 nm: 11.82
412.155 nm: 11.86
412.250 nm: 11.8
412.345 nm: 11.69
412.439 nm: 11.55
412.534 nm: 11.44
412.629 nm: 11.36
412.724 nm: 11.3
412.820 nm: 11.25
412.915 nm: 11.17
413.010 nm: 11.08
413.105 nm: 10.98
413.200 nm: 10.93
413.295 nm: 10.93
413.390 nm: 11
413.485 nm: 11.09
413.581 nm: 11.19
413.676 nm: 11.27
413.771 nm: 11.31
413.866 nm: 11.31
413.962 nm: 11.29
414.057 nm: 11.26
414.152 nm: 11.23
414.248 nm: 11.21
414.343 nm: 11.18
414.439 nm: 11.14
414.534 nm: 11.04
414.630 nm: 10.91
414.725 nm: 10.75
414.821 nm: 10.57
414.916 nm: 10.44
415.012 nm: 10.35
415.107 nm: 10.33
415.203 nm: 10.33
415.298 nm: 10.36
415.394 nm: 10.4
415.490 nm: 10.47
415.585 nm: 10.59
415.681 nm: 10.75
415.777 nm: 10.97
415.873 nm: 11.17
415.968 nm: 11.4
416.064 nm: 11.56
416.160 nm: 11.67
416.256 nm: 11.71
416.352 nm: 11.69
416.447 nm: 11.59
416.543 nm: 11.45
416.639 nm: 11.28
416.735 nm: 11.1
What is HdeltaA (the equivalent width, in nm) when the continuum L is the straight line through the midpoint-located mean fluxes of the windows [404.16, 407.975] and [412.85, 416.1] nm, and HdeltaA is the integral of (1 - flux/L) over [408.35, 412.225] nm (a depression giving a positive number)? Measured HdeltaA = -0.21 nm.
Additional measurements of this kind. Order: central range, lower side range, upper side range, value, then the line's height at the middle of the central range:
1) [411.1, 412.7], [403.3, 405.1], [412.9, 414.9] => -0.034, 11.1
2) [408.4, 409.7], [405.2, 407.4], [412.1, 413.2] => -0.177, 10.9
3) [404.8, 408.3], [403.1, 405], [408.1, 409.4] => 0.299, 11.7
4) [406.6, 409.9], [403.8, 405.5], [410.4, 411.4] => -0.189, 10.9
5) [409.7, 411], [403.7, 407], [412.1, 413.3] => 0.074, 11.2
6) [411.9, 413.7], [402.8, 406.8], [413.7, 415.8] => -0.085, 10.8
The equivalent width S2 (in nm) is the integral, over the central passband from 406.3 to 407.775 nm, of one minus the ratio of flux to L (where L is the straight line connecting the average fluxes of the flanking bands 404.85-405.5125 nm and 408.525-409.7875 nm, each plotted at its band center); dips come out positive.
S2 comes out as 0.14 nm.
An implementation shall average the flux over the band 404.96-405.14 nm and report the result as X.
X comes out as 11.1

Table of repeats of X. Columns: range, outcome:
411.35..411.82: 11.1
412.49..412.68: 11.4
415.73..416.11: 11.3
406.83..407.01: 11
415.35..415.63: 10.5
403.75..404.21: 11.4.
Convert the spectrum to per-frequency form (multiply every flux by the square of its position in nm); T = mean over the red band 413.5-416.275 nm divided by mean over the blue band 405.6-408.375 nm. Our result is 1.07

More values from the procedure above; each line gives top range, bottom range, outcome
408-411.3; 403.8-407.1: 1.08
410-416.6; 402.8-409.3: 1.03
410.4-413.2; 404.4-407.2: 1.07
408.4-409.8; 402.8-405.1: 1.15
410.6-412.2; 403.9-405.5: 1.03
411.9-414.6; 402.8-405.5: 1.07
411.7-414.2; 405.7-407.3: 1.12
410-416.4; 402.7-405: 1.05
